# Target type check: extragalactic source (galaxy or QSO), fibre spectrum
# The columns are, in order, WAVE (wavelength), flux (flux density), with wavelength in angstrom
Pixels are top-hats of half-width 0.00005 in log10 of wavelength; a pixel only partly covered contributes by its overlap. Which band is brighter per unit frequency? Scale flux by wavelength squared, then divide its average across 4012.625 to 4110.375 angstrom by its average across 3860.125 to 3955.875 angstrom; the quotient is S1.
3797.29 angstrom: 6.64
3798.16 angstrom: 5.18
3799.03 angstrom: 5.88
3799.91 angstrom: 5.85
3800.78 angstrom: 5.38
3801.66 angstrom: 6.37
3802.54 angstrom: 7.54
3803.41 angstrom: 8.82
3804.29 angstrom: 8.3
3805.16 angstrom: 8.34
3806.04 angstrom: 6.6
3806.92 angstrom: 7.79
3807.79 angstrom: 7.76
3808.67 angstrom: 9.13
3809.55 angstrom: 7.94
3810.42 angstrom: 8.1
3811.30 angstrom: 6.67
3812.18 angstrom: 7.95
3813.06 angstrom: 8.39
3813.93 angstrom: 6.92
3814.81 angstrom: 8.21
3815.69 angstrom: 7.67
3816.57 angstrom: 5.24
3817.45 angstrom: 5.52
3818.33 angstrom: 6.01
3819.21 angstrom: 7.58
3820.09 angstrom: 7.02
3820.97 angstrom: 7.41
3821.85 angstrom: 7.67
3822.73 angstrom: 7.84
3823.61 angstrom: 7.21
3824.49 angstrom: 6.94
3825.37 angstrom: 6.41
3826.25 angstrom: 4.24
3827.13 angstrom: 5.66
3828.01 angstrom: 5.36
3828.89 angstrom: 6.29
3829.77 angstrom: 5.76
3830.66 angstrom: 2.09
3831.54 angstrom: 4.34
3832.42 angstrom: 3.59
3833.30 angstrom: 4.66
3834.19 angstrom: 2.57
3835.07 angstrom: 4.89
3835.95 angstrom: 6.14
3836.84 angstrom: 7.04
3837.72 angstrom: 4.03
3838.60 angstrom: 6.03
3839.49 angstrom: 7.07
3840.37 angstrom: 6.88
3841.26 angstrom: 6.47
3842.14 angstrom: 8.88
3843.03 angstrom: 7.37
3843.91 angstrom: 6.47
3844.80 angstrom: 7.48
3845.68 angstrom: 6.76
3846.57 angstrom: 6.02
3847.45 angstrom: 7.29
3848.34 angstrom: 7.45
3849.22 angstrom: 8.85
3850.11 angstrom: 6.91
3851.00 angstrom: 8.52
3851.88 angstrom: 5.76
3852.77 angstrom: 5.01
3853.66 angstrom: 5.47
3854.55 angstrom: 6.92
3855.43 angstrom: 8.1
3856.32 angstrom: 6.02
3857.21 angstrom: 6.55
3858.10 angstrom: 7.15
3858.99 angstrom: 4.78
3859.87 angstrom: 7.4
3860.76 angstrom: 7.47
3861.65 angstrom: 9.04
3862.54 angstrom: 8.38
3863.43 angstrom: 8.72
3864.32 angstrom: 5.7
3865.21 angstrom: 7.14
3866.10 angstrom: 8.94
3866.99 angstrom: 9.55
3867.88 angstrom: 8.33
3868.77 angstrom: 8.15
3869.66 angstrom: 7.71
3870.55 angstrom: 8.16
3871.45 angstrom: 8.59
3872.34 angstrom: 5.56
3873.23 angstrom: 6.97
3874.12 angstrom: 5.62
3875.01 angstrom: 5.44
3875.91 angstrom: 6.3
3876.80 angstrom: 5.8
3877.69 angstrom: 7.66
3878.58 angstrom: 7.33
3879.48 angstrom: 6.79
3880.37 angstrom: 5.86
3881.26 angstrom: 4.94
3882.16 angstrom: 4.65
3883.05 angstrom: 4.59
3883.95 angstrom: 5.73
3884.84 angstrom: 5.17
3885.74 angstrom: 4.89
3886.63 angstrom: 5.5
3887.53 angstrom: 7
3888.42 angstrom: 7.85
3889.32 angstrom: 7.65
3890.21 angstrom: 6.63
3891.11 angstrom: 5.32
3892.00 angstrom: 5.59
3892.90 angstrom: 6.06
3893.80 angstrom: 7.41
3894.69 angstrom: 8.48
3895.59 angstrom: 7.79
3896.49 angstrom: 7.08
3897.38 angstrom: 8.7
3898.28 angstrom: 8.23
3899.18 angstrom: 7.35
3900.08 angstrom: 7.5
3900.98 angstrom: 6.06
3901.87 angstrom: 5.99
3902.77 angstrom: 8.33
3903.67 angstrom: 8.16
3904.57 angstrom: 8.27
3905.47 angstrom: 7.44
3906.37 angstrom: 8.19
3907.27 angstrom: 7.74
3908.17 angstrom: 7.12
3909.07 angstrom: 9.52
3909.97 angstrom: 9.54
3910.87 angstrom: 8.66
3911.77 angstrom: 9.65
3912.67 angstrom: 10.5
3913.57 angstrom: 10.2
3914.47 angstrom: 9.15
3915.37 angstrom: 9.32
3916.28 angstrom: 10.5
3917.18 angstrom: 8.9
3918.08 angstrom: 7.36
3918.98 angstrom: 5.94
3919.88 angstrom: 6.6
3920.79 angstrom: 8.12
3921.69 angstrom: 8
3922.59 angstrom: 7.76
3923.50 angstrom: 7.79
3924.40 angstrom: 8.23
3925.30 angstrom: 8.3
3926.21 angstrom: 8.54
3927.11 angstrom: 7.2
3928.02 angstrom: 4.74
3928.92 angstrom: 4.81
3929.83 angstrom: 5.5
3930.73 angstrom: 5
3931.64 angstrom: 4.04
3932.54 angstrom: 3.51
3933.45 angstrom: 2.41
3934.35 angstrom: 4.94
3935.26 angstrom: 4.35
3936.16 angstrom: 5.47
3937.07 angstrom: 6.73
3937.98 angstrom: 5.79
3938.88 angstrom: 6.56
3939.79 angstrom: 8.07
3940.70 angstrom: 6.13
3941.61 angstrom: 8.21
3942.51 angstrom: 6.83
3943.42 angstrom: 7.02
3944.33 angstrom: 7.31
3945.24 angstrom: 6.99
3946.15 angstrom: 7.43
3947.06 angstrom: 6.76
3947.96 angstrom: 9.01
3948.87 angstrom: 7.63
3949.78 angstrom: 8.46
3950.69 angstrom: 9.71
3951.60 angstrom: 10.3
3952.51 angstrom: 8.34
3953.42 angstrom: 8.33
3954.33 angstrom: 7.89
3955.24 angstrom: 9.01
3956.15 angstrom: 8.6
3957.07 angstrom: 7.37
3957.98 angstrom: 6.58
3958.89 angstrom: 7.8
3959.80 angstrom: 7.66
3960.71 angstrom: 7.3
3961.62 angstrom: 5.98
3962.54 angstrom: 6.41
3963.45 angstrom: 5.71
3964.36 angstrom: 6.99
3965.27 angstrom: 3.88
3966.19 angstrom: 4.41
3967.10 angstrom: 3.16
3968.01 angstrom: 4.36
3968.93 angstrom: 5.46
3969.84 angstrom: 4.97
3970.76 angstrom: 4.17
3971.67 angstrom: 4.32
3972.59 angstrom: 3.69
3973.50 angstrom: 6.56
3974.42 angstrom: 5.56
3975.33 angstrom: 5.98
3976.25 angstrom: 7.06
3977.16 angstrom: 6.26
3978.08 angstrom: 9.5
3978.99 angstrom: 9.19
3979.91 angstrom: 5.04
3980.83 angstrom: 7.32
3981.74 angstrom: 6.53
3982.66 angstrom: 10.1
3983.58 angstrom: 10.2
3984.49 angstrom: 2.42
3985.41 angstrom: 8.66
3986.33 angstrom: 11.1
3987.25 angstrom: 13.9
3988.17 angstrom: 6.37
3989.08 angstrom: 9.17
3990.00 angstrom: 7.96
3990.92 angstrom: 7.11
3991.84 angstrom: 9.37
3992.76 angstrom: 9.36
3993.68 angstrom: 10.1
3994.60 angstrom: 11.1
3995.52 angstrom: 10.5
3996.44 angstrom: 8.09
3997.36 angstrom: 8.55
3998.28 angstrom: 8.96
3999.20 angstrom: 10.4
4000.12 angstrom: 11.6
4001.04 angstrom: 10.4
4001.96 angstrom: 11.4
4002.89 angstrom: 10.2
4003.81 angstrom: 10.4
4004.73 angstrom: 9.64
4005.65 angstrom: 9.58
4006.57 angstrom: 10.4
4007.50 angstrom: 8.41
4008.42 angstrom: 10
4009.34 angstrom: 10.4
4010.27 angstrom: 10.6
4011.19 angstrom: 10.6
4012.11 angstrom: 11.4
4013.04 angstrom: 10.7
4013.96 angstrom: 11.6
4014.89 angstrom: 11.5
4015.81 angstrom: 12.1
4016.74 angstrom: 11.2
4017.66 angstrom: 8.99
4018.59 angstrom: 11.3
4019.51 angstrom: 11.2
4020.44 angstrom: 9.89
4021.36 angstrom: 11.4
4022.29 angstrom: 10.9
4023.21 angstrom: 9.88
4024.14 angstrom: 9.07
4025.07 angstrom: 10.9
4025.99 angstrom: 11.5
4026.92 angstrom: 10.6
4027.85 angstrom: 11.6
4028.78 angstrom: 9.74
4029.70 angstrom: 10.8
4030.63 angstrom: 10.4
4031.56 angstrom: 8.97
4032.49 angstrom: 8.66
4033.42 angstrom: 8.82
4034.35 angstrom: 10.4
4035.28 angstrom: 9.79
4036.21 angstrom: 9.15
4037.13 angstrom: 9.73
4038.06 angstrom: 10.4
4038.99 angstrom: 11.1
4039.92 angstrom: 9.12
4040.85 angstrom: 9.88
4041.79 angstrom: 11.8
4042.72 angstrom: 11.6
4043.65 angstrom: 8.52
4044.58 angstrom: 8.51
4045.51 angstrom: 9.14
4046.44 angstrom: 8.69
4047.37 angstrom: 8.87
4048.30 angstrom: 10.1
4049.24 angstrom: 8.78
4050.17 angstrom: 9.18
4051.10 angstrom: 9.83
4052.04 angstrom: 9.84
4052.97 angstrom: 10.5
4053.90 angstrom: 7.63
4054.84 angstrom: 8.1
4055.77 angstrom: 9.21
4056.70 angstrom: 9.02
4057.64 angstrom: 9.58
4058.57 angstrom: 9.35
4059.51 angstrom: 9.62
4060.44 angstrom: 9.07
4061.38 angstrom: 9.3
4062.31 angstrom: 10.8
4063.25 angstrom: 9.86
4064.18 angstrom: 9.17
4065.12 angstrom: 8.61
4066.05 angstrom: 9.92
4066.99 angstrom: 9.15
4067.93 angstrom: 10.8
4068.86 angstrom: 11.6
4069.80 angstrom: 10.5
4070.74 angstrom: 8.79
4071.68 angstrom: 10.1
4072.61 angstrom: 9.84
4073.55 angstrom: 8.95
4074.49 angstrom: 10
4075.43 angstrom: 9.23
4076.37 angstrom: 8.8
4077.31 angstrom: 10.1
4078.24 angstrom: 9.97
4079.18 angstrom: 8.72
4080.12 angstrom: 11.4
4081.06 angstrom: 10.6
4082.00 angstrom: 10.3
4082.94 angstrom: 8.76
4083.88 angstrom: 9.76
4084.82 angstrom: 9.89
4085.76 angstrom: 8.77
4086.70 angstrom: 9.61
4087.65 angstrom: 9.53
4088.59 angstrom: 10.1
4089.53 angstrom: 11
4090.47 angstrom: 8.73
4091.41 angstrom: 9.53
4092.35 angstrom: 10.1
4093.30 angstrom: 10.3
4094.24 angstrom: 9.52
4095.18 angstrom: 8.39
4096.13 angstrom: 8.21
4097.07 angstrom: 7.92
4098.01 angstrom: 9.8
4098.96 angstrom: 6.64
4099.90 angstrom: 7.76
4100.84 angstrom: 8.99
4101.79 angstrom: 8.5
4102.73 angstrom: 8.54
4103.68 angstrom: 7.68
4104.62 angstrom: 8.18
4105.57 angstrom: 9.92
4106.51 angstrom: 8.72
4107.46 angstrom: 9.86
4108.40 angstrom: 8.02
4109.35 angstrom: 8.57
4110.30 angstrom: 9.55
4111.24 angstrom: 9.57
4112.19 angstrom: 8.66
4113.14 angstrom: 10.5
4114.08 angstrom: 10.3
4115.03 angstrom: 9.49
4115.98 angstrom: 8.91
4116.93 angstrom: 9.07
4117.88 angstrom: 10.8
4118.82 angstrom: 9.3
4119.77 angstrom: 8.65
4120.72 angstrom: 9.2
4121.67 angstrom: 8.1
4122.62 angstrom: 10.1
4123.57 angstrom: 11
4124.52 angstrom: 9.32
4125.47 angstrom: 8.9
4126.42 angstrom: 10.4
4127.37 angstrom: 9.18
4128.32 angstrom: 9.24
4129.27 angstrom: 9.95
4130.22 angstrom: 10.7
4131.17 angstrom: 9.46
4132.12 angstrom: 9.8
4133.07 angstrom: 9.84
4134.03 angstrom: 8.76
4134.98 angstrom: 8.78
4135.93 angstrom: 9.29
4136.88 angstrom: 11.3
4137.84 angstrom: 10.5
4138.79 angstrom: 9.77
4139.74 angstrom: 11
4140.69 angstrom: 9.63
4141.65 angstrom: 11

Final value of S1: 1.44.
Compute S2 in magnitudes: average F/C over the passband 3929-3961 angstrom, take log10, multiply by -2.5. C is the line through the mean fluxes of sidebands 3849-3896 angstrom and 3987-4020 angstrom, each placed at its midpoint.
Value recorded 0.245 mag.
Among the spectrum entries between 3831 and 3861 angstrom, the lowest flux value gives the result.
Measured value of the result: 2.57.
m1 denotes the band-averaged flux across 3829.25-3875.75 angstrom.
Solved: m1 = 6.66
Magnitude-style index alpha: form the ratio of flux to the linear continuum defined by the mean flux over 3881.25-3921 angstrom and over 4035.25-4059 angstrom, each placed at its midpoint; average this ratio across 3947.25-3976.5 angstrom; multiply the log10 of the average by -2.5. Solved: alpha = 0.24 mag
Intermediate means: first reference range 7.48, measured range 6.64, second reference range 9.51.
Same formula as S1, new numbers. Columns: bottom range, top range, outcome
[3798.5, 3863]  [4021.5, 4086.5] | 1.63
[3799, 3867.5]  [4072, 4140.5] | 1.60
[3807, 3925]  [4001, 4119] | 1.52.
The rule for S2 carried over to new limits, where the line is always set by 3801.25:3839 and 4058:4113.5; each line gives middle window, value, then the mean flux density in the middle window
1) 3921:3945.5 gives 0.22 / 6.32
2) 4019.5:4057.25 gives -0.11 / 9.82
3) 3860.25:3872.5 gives -0.14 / 8.01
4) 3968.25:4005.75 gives 0.02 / 8.22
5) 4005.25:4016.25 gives -0.23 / 10.6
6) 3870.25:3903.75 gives 0.10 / 6.63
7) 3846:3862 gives -0.01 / 6.92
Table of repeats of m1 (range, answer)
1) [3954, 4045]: 8.85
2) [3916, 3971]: 6.74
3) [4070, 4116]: 9.3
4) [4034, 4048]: 9.78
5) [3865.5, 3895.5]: 6.69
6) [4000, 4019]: 10.6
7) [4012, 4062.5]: 9.98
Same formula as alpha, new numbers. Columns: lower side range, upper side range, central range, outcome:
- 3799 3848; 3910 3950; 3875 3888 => 0.176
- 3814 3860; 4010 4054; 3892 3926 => -0.045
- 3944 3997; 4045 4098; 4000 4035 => -0.236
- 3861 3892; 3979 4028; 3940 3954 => 0.078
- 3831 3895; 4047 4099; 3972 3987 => 0.135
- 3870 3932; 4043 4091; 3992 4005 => -0.172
